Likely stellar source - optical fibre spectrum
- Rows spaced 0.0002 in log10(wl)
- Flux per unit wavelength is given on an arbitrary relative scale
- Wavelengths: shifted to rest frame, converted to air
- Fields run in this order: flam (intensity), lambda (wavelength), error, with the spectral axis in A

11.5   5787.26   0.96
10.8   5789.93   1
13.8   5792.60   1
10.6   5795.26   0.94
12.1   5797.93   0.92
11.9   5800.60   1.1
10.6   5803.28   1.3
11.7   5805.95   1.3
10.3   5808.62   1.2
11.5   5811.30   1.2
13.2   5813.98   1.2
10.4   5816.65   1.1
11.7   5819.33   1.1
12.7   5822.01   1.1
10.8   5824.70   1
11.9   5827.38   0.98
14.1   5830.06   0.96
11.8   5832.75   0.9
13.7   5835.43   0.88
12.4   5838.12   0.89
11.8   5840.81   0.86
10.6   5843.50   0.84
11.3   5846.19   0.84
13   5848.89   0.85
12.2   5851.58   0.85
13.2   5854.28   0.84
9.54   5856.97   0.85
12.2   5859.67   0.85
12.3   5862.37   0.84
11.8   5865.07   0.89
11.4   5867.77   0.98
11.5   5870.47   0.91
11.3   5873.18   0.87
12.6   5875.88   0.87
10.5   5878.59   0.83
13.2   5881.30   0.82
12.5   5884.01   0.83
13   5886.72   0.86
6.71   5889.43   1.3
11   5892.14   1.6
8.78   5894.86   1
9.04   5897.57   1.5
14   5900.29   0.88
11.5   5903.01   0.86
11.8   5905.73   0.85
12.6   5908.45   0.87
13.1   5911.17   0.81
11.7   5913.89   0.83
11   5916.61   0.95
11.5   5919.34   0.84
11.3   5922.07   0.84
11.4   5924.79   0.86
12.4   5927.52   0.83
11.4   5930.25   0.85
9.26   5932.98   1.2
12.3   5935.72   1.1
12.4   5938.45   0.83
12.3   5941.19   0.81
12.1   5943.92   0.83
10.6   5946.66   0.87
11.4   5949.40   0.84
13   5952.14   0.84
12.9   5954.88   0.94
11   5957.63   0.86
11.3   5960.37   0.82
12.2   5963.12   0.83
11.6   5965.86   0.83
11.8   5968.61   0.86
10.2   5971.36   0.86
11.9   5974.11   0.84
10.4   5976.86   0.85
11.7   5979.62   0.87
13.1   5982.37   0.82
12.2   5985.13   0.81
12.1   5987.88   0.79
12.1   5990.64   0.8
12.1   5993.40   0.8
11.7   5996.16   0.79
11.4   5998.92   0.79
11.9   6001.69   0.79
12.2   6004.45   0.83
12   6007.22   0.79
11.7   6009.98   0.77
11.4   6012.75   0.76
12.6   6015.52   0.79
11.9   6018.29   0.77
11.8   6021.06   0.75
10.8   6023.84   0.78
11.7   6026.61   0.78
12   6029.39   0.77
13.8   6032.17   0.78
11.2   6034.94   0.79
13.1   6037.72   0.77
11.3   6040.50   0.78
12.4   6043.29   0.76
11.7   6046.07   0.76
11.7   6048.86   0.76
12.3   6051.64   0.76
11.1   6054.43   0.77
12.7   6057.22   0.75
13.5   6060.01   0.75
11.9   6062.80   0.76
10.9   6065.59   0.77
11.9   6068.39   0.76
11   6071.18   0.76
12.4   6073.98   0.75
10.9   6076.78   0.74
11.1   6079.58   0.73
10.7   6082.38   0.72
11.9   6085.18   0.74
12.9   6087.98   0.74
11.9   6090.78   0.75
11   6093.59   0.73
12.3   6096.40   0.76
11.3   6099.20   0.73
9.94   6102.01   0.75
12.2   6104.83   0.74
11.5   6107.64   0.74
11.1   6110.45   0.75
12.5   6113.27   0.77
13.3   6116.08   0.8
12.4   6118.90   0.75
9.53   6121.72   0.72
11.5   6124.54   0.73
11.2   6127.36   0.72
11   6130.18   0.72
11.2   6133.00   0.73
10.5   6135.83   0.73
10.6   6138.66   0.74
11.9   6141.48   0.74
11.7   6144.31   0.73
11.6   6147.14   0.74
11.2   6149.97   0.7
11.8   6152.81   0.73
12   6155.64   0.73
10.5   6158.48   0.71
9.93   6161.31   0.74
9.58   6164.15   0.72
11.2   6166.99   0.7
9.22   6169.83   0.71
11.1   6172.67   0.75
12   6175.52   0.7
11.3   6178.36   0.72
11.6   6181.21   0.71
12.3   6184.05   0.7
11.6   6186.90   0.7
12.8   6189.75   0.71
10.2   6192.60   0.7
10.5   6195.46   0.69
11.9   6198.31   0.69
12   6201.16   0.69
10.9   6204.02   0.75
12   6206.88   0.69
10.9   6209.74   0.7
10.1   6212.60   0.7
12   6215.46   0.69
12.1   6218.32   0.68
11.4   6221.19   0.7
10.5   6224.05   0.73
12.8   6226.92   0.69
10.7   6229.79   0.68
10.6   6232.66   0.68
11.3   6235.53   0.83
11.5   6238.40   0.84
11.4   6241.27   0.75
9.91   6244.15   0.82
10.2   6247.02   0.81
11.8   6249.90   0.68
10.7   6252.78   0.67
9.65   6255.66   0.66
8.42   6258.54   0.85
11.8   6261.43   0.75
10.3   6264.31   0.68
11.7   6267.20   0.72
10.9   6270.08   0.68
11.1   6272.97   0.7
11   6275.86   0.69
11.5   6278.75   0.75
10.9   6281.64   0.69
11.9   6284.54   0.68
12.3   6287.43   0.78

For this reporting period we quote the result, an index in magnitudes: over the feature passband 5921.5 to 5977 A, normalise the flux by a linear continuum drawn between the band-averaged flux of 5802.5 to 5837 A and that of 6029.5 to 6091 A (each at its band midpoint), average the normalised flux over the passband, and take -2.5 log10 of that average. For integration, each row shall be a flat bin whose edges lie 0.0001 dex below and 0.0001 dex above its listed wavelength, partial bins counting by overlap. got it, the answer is 0.03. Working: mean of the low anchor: 11.9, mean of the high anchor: 11.9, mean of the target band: 11.6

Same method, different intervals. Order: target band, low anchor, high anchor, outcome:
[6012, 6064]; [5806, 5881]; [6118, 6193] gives -0.058 mag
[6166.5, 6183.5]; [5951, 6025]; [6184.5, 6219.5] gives 0.034 mag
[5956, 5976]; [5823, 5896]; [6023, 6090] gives 0.035 mag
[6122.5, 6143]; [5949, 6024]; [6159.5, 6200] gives 0.018 mag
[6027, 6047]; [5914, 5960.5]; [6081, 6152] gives -0.060 mag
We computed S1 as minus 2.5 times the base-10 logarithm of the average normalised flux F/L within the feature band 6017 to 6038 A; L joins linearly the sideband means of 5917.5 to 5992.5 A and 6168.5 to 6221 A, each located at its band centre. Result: -0.036 mag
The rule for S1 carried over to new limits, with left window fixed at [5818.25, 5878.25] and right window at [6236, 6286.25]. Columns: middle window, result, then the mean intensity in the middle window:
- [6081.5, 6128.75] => -0.03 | 11.6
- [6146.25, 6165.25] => 0.02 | 10.9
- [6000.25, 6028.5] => -0.03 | 11.8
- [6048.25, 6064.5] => -0.07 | 12.2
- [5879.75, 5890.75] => 0.05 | 11.4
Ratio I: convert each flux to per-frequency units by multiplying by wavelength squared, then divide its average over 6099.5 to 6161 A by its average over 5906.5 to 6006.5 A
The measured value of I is 1.02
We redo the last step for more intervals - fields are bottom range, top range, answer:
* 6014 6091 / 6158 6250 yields 0.98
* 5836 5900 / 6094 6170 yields 1.07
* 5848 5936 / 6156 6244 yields 1.07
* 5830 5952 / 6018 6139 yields 1.07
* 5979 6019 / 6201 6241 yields 1.01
